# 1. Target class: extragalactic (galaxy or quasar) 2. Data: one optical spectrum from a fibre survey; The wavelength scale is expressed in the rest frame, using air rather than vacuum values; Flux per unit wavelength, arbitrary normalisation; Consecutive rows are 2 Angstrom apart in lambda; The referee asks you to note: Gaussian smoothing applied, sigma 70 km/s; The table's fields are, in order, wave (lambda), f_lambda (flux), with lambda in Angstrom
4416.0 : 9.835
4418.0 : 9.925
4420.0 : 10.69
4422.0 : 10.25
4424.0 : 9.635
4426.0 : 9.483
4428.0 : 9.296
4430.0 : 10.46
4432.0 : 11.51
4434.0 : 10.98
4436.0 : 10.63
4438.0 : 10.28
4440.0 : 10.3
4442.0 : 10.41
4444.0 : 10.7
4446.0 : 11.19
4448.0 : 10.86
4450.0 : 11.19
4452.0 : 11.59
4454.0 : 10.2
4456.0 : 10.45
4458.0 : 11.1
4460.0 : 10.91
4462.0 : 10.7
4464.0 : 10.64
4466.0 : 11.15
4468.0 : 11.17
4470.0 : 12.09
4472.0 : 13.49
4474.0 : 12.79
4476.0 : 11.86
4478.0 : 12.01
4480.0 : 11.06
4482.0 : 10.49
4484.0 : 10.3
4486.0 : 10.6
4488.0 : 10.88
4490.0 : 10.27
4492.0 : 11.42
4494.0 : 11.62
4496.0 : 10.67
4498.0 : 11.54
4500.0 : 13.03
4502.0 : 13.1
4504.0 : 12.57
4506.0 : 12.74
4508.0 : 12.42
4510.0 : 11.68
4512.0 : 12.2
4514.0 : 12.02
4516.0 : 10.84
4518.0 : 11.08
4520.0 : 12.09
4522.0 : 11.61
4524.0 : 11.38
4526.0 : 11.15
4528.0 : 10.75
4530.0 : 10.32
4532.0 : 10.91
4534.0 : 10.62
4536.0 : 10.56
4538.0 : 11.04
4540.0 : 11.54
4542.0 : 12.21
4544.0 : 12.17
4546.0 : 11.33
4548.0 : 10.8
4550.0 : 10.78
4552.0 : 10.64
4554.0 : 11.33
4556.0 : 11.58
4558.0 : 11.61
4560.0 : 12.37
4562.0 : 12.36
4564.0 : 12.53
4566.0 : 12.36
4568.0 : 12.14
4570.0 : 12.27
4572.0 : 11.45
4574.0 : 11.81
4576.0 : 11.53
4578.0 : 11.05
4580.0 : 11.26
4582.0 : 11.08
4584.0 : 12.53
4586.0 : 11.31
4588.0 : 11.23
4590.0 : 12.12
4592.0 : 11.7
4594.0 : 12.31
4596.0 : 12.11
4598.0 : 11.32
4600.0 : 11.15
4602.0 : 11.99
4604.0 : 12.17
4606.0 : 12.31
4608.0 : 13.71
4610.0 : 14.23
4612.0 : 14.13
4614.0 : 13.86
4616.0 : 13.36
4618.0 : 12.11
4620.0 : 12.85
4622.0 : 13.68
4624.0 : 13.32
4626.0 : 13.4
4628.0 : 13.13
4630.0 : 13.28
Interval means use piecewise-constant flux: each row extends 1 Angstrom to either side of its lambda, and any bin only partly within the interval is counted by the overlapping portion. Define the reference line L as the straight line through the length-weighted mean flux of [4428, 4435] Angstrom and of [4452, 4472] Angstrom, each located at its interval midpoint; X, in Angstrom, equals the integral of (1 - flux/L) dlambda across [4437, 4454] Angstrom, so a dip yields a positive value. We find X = 0.2 Angstrom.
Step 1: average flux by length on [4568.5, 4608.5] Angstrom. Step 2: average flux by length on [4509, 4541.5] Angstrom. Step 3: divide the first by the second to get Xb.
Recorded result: 1.05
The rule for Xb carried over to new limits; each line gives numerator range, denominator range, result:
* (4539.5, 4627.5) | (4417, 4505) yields 1.10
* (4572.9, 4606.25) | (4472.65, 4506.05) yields 1.01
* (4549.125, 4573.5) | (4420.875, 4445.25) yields 1.14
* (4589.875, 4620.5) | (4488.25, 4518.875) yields 1.07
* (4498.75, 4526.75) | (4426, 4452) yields 1.13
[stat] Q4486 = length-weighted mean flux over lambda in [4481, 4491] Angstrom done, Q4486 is 10.5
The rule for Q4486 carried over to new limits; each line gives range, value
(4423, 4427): 9.56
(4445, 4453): 11.2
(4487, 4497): 11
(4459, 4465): 10.8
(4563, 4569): 12.3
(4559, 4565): 12.4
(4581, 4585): 11.8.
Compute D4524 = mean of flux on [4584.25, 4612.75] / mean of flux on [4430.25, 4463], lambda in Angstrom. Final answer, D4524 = 1.13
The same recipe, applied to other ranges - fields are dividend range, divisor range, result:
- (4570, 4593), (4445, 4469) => 1.06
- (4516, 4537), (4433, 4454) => 1.02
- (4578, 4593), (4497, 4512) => 0.93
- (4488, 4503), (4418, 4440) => 1.13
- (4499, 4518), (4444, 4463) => 1.12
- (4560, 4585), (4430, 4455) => 1.10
